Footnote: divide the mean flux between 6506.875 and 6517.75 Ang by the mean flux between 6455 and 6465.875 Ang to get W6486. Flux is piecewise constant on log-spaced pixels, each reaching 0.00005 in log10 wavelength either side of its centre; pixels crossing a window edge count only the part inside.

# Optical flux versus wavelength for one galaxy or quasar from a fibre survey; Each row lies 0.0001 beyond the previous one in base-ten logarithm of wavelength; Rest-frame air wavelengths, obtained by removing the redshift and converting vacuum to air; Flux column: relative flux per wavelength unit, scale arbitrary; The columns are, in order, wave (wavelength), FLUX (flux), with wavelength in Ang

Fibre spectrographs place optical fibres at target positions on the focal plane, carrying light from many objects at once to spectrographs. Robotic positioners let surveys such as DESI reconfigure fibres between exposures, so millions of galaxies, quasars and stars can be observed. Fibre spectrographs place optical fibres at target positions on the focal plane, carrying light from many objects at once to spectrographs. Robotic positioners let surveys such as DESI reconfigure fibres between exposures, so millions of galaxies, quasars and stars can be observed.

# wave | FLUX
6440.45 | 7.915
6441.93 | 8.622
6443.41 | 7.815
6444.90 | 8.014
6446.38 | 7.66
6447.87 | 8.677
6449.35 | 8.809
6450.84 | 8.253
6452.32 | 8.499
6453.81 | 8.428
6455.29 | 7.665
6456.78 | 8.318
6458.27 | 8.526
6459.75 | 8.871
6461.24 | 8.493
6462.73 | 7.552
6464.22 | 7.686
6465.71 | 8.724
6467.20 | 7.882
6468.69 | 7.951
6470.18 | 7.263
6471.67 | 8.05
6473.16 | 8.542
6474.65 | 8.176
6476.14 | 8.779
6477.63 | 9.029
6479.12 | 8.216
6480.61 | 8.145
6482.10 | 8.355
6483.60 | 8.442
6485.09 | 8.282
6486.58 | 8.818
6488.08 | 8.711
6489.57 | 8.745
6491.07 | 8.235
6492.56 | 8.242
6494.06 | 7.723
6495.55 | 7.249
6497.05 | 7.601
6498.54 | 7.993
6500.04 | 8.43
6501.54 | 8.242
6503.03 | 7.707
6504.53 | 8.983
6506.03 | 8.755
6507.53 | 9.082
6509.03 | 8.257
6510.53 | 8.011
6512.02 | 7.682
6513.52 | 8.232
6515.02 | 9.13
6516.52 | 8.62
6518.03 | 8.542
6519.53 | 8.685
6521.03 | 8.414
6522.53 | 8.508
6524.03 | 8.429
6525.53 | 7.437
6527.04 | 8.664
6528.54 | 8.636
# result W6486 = 1.03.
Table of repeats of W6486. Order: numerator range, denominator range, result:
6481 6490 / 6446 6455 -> 1.02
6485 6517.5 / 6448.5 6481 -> 1.00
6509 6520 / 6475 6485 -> 0.99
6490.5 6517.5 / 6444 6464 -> 1.00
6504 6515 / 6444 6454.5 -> 1.02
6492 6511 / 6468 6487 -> 0.98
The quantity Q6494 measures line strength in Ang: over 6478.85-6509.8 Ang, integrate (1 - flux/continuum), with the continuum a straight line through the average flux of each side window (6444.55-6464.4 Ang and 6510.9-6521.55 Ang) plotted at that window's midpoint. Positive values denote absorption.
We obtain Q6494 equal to 0.3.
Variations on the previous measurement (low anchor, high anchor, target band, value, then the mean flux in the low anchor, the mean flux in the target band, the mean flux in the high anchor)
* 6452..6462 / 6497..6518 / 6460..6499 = 0.9 Ang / 8.39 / 8.2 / 8.37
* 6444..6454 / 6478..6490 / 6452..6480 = 0.5 Ang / 8.32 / 8.24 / 8.48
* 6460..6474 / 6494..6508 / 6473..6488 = -0.7 Ang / 8.04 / 8.49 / 8.18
